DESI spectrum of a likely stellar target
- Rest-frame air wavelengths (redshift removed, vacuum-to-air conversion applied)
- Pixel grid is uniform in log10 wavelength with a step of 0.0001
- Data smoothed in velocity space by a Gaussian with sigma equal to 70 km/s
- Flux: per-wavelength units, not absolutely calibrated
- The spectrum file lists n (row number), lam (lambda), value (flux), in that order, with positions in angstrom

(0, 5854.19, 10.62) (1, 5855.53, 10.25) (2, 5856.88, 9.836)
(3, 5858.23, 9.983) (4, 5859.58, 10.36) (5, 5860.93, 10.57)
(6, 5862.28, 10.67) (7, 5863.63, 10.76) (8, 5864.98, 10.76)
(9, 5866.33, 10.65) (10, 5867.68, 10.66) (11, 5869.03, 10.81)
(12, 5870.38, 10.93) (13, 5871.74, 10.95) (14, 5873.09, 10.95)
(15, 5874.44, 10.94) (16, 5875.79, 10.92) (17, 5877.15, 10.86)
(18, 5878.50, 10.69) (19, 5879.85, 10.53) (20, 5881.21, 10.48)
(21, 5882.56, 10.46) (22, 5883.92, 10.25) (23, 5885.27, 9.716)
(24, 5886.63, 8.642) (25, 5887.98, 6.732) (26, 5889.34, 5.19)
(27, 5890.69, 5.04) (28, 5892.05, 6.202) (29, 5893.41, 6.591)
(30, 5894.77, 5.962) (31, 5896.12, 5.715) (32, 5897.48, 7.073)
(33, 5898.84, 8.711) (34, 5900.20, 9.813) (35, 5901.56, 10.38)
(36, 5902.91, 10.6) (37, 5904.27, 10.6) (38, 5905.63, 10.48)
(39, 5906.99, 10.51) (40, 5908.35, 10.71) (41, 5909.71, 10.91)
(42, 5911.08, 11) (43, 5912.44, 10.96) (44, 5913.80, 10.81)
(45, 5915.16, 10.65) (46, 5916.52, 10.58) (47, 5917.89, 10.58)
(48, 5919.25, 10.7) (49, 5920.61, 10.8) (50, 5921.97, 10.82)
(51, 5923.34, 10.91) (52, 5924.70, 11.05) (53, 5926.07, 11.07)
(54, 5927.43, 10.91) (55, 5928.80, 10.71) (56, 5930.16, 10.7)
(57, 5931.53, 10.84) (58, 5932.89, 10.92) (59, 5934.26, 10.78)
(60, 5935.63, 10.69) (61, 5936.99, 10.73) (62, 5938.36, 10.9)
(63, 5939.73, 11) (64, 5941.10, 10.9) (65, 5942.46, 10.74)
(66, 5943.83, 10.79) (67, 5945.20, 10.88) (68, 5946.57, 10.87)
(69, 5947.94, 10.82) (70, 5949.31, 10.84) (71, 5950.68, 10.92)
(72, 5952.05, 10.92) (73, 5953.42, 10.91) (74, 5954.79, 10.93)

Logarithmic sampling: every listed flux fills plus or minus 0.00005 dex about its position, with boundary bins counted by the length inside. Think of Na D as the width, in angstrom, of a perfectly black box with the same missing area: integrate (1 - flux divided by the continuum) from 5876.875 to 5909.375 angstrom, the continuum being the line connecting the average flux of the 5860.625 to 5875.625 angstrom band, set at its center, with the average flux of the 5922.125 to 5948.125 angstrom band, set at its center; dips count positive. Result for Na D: 6.0 angstrom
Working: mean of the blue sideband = 10.8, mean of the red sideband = 10.9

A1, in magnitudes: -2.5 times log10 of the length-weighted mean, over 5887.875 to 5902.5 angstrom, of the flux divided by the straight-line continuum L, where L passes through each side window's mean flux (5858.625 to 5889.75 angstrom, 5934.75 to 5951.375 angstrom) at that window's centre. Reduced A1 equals 0.41 mag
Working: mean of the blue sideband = 10.2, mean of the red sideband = 10.8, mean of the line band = 7.12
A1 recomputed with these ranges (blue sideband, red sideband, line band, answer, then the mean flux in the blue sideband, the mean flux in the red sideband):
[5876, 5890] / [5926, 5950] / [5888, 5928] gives 0.07 mag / 9.41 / 10.8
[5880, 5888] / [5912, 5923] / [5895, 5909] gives 0.10 mag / 9.67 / 10.7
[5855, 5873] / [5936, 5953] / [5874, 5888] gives 0.05 mag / 10.6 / 10.9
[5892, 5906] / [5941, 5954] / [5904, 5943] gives -0.12 mag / 8.43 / 10.9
